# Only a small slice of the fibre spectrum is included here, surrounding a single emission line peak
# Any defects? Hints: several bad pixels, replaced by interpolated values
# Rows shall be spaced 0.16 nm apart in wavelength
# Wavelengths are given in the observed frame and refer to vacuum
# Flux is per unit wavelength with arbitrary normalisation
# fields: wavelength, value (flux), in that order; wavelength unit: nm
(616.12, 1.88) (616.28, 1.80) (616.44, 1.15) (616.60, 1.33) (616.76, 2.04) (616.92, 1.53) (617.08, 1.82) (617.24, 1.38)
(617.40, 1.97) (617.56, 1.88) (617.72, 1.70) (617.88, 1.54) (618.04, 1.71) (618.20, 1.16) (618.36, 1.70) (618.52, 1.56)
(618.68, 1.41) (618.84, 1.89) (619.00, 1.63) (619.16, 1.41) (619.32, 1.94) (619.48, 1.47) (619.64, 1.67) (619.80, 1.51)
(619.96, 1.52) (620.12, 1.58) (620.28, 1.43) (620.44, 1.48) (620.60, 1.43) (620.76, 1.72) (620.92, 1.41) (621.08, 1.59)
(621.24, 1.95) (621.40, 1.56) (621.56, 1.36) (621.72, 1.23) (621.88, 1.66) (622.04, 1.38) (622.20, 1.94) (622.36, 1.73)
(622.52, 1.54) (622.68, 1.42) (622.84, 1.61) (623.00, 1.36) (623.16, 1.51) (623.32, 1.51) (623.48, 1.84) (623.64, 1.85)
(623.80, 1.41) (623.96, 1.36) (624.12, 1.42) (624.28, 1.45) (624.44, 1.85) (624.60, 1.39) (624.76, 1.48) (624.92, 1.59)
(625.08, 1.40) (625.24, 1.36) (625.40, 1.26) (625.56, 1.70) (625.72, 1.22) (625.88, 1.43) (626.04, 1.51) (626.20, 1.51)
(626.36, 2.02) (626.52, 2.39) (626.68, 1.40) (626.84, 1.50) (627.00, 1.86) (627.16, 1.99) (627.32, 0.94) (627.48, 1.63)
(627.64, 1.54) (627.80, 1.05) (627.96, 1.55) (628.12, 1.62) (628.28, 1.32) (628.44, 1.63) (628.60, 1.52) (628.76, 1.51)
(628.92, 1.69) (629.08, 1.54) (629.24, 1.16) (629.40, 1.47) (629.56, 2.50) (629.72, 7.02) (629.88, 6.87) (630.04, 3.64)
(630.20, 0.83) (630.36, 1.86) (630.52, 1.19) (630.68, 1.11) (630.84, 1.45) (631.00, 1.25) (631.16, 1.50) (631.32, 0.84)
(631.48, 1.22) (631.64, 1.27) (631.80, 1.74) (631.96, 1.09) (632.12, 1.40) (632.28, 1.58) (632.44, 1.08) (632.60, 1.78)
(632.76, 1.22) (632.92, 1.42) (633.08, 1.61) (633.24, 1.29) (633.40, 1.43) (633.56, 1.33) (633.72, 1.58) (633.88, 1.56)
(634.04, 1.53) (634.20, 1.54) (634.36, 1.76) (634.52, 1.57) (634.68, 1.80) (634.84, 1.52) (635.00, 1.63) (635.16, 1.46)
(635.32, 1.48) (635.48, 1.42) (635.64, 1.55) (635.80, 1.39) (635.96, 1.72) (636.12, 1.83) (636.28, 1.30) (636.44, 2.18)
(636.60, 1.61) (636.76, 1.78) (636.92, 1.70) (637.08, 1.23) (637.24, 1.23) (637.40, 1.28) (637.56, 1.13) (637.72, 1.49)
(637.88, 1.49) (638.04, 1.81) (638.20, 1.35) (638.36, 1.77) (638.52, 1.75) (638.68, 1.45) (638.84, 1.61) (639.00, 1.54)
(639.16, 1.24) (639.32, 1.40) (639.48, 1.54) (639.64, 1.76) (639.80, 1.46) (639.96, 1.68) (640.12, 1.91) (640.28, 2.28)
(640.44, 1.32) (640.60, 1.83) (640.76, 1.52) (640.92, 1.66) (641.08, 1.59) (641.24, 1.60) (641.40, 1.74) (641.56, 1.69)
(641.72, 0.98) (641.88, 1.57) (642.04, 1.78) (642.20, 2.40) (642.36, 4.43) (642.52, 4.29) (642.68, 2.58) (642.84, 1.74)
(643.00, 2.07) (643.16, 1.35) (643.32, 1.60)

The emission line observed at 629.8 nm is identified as H-beta 4861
